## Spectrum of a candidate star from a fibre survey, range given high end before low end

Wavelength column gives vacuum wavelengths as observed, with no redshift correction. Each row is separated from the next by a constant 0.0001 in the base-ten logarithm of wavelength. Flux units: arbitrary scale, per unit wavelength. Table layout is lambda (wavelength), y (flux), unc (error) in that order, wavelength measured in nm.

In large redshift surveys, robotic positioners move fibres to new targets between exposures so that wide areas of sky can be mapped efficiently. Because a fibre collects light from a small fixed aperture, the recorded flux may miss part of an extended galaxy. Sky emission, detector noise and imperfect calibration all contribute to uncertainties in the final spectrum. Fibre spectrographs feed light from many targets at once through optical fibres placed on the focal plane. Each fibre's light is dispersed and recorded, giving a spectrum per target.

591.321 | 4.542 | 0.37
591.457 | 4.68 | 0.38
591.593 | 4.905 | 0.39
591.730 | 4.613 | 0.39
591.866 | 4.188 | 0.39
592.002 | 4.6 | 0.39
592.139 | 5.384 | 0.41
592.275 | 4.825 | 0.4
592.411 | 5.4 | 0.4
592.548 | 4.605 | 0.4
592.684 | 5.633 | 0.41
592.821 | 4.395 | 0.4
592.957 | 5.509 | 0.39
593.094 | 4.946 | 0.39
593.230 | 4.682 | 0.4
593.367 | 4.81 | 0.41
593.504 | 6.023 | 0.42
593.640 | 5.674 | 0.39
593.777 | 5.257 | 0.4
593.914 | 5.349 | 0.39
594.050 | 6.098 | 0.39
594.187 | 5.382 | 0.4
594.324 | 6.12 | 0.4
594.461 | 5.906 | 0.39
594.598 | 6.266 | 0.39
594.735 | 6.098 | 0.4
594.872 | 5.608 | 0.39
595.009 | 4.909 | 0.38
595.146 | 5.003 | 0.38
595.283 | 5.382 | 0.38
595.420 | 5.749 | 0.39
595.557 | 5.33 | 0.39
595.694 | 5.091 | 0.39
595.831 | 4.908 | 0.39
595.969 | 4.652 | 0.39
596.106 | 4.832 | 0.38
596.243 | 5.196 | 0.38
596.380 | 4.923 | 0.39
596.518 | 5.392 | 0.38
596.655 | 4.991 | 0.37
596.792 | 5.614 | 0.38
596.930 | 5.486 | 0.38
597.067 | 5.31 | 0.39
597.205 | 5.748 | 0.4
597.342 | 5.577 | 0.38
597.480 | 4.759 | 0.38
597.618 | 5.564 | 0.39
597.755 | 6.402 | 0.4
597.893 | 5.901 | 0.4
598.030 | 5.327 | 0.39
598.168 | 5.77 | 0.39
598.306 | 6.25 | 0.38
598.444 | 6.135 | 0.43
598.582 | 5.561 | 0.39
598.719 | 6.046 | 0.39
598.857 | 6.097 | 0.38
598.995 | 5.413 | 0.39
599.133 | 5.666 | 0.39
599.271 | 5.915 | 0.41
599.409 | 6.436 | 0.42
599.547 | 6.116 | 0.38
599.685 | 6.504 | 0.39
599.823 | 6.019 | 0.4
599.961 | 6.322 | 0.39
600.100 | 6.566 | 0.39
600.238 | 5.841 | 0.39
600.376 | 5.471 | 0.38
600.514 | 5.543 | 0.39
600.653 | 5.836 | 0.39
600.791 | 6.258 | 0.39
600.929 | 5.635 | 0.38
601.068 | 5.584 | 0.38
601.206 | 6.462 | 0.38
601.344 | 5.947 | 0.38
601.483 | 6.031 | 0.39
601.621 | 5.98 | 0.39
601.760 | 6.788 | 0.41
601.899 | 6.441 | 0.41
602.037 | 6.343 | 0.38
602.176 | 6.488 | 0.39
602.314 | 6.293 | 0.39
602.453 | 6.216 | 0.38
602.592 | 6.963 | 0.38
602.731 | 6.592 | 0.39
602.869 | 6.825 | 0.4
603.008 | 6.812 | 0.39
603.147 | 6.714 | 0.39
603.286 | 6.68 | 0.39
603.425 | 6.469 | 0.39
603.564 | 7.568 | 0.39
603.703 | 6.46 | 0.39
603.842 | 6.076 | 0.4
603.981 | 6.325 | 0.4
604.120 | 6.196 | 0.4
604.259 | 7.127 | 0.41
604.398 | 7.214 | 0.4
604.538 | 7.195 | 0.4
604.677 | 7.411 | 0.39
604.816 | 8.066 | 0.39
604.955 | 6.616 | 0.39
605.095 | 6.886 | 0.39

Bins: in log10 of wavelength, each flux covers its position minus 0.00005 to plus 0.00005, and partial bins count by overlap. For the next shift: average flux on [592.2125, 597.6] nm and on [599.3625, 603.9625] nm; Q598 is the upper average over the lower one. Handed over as 1.2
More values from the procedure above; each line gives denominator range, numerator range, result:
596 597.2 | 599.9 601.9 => 1.15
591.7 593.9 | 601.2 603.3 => 1.28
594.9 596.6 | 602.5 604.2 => 1.29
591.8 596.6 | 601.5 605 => 1.27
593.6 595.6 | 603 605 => 1.22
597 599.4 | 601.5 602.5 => 1.10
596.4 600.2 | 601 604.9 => 1.14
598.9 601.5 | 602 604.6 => 1.11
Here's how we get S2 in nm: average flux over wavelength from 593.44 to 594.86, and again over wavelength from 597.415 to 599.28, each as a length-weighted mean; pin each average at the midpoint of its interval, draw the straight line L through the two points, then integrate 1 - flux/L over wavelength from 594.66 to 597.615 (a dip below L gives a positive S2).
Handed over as 0.264 nm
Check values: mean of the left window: 5.81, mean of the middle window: 5.27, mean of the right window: 5.77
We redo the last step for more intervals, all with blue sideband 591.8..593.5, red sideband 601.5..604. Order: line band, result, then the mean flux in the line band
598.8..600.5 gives 0.01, 6.01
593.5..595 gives -0.16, 5.75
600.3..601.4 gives 0.07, 5.84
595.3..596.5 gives 0.08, 5.11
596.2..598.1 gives 0.07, 5.45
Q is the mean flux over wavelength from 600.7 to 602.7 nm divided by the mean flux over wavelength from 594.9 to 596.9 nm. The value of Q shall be 1.2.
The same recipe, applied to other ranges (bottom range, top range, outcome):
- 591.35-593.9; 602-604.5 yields 1.33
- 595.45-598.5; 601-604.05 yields 1.19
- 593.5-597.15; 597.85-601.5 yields 1.10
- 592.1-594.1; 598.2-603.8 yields 1.19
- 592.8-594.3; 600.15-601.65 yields 1.10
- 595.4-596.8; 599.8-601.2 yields 1.16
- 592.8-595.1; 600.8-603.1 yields 1.15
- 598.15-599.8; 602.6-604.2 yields 1.10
